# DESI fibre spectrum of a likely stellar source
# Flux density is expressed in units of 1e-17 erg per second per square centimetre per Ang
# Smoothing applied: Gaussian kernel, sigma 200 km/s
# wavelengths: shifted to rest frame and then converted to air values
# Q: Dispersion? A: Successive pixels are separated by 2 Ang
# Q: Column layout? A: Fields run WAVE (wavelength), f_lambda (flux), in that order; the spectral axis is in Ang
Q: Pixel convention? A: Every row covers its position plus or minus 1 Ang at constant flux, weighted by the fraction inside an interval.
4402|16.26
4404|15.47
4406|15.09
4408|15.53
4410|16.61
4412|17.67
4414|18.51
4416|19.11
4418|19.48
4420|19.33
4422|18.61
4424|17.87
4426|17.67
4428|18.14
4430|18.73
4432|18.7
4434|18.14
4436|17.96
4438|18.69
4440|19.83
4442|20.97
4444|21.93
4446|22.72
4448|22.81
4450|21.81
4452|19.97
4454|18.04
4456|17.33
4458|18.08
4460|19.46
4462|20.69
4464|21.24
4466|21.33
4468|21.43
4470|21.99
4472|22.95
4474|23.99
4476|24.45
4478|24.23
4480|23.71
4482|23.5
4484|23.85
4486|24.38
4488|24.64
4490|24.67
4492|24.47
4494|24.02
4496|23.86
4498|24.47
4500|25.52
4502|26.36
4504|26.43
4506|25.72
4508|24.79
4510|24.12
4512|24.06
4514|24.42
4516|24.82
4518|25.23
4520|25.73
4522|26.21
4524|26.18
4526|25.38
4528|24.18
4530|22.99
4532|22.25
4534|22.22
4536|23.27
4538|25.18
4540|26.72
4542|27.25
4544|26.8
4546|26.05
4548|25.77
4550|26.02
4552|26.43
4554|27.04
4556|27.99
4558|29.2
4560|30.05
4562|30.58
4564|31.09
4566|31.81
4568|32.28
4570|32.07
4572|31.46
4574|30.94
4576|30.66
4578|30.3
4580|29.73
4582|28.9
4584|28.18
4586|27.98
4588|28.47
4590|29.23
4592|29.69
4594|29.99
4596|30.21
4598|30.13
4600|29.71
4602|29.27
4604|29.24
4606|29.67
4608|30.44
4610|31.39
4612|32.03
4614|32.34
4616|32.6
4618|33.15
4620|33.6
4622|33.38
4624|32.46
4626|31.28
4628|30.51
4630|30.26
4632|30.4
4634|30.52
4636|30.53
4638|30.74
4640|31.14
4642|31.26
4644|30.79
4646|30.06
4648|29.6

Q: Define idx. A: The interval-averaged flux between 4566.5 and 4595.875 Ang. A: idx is 30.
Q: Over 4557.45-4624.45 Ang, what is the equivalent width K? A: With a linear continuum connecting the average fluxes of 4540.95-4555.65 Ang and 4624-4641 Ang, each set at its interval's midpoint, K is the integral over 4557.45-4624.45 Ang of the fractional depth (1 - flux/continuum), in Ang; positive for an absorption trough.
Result -4.6 Ang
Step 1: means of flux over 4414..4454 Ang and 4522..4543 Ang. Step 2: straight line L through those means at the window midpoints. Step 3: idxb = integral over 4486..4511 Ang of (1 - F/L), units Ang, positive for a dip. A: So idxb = -2.21 Ang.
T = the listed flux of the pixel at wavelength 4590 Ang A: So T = 29.23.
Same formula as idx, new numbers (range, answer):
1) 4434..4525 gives 22.9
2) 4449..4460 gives 19.1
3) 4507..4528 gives 25.1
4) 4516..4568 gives 26.5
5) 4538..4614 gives 29.3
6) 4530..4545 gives 24.7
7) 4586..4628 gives 30.8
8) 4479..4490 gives 24.1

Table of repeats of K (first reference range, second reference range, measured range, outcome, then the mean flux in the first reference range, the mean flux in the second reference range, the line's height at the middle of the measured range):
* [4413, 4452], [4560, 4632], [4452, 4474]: 1.3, 19.5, 30.7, 21.6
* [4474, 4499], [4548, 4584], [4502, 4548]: 3.0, 24.2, 29.6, 26.8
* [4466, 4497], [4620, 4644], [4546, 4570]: -1.2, 23.7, 31.2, 27.5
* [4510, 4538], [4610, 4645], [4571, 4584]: -1.0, 24.4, 31.6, 28.1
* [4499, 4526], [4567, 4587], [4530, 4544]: 1.4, 25.4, 30.2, 27.2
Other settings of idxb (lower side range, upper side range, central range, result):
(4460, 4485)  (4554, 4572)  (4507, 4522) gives 0.8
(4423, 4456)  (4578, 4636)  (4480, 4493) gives -0.9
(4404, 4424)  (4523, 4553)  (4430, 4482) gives -1.8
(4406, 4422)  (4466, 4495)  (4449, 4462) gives 1.4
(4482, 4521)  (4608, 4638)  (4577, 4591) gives 0.2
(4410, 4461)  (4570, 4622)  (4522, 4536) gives 1.0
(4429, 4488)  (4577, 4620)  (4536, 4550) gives 0.3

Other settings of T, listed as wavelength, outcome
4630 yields 30.26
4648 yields 29.6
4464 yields 21.24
